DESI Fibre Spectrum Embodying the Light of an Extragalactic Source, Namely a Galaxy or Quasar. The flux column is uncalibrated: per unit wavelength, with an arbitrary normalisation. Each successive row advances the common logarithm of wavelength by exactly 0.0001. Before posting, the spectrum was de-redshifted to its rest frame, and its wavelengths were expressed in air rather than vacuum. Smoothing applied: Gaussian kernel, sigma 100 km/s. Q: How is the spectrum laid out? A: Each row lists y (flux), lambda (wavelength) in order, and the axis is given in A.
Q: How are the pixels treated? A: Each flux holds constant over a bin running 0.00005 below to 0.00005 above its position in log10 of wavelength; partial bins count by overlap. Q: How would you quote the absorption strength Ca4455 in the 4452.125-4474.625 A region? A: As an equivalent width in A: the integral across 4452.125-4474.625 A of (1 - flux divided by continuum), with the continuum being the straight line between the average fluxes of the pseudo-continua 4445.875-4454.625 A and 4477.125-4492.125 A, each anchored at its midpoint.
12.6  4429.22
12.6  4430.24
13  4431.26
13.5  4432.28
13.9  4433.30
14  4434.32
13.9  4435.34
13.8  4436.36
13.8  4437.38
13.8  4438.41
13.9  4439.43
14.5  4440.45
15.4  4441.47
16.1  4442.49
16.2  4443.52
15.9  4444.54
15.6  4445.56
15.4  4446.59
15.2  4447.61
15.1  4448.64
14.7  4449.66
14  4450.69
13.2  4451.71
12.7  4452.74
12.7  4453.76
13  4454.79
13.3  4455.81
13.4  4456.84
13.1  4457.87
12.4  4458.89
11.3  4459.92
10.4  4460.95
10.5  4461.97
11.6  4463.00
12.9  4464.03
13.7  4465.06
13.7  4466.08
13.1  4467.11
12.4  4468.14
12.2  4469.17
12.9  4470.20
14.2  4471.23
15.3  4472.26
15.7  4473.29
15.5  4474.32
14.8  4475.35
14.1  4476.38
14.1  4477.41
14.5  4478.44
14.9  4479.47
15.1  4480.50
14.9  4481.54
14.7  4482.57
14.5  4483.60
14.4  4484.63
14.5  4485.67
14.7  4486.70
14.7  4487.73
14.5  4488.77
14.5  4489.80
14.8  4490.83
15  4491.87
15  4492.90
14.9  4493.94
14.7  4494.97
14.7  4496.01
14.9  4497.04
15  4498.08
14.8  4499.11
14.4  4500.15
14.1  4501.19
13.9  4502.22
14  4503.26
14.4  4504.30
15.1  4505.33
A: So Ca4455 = 2.1 A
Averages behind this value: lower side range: 14.1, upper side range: 14.7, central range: 13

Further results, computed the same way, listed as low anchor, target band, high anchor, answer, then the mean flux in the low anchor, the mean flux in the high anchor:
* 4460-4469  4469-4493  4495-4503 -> -2.3 A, 12.2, 14.5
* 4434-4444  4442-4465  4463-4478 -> 1.1 A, 14.5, 13.8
